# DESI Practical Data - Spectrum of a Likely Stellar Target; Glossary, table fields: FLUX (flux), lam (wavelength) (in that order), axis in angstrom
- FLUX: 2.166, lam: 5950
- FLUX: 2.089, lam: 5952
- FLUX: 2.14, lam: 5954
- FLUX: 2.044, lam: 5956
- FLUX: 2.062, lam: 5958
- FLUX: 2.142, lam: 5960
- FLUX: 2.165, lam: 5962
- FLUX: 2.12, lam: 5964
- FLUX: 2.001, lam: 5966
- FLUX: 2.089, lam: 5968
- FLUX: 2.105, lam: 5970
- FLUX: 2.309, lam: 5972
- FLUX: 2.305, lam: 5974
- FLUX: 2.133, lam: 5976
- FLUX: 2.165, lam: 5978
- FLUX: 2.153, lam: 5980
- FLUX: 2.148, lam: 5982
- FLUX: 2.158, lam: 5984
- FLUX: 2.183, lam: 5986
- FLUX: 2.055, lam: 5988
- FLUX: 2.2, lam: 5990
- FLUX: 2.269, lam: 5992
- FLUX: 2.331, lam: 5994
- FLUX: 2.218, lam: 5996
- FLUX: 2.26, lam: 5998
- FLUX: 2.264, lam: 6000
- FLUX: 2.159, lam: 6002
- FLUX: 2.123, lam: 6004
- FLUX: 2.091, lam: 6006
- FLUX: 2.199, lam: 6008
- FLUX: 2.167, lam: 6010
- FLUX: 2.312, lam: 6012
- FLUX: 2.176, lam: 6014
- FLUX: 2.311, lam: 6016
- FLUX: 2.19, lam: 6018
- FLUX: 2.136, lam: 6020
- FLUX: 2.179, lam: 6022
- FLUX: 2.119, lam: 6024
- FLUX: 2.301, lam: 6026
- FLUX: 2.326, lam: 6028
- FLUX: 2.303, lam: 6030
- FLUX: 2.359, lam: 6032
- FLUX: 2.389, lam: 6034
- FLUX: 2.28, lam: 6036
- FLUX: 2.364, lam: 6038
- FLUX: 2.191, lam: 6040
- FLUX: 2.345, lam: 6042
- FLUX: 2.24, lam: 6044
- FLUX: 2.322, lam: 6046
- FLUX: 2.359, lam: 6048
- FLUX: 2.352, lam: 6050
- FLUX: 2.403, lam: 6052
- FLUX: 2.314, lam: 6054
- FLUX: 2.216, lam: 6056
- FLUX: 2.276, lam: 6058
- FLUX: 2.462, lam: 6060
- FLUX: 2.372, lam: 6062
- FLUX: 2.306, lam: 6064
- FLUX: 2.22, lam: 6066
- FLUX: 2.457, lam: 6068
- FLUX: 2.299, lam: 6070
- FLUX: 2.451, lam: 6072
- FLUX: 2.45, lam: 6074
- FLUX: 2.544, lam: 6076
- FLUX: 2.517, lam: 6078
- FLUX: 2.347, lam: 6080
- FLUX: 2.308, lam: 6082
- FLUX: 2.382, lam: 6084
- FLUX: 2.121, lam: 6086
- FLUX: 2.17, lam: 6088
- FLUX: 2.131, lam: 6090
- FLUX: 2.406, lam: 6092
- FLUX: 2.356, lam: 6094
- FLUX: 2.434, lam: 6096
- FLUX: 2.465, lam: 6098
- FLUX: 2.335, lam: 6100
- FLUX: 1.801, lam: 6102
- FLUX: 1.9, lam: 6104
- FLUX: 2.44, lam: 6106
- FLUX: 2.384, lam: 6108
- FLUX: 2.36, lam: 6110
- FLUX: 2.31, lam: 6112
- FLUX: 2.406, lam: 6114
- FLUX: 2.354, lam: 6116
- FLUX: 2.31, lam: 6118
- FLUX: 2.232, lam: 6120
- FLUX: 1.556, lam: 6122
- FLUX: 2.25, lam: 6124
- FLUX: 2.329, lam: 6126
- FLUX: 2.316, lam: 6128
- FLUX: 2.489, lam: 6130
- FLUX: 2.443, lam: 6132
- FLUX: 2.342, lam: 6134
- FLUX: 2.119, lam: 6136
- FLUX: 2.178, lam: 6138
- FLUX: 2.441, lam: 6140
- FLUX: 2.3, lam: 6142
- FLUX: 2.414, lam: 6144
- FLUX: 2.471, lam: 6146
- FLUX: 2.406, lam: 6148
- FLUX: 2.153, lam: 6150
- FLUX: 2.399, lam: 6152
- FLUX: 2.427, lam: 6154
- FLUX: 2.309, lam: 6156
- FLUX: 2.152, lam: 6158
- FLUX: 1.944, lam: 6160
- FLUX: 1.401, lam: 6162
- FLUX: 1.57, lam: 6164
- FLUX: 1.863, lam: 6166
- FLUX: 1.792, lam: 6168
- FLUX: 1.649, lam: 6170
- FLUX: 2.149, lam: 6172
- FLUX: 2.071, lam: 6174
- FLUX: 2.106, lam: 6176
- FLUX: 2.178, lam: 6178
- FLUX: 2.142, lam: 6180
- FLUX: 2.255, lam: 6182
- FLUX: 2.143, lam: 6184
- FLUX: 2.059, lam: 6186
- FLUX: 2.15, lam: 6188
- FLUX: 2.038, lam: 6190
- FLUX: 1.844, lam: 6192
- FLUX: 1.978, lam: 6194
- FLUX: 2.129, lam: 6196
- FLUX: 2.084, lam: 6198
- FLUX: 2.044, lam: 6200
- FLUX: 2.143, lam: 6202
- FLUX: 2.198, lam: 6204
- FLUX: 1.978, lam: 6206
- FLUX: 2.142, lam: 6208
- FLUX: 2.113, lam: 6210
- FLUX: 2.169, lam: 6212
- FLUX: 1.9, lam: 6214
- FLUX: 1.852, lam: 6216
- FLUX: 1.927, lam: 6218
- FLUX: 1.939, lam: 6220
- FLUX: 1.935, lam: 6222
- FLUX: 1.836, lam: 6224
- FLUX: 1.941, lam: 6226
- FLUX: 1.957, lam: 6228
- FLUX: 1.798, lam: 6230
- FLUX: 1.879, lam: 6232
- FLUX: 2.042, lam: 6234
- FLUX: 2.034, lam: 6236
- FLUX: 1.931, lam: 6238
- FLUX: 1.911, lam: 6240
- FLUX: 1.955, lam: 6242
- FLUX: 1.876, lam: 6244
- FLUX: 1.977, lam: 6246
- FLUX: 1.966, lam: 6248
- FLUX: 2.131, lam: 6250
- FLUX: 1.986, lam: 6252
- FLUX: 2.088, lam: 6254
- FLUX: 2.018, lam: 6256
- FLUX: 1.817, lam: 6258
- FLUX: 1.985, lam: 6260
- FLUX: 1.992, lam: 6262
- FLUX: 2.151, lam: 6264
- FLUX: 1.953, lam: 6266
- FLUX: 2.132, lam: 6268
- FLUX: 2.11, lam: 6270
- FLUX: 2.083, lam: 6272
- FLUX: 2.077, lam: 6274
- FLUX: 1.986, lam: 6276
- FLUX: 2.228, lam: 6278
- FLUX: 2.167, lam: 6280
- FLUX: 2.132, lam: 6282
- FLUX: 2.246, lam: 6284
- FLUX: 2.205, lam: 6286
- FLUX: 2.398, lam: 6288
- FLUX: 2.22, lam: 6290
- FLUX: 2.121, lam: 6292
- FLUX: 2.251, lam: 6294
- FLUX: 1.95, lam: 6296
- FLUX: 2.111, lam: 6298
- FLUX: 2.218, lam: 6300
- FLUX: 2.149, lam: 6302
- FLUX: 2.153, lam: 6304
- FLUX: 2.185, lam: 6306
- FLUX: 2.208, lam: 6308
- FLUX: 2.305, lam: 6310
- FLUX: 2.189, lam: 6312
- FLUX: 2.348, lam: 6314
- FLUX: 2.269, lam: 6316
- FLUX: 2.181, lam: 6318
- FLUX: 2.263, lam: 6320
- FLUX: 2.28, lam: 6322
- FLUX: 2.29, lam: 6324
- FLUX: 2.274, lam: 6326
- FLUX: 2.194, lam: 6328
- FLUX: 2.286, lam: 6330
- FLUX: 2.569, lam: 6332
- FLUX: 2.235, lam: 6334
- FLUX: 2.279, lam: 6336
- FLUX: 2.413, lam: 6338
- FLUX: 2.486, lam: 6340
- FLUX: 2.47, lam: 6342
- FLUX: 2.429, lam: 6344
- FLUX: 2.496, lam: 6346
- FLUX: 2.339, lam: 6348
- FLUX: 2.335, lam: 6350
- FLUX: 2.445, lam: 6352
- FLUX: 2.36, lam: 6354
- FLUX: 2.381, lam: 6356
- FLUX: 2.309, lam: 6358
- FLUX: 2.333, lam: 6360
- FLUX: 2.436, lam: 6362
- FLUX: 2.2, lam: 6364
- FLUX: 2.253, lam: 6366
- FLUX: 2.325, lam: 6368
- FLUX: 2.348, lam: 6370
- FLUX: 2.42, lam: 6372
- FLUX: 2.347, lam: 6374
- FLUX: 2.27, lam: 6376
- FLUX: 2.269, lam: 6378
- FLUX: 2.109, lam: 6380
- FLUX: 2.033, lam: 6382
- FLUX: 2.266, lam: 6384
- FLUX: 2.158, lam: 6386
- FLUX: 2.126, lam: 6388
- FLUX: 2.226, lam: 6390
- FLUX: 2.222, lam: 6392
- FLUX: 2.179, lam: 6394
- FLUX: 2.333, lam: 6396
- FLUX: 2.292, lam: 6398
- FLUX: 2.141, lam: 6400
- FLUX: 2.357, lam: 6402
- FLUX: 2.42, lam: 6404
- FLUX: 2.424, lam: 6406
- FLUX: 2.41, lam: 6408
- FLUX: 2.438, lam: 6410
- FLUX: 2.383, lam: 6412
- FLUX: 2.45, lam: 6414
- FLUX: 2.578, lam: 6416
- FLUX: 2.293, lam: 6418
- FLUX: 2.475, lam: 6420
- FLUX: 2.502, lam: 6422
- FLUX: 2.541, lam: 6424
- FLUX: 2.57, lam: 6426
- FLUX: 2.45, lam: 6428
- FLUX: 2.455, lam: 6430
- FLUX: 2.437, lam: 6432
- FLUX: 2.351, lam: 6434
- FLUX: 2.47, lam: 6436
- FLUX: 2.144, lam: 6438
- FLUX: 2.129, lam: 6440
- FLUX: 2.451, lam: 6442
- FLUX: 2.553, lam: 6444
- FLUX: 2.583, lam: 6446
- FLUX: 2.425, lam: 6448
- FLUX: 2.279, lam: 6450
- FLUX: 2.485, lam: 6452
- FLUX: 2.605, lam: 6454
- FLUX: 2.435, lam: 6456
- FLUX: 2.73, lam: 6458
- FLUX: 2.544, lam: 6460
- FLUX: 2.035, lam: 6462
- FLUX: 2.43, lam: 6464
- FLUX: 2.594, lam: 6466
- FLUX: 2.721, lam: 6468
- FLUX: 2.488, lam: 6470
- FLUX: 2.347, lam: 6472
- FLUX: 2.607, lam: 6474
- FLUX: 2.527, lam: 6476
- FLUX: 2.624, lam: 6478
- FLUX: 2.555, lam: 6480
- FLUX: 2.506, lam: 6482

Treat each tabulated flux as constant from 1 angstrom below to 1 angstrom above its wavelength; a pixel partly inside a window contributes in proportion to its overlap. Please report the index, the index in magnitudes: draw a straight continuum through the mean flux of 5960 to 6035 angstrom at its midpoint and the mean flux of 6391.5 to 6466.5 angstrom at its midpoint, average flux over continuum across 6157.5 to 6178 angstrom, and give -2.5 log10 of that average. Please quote 0.21 mag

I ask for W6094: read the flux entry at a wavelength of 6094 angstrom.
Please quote 2.356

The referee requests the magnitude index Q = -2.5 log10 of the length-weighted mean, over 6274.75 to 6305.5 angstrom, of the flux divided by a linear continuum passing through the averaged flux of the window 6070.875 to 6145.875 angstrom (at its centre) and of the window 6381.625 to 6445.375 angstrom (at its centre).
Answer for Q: 0.08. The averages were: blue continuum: 2.3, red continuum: 2.36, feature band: 2.17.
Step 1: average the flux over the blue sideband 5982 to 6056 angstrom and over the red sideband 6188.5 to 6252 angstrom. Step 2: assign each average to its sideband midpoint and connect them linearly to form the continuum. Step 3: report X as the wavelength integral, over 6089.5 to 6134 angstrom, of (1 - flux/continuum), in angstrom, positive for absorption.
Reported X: -3.1 angstrom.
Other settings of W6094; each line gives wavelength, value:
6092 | 2.406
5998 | 2.26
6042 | 2.345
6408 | 2.41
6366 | 2.253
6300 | 2.218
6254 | 2.088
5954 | 2.14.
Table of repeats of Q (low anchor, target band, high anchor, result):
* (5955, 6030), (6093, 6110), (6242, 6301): -0.062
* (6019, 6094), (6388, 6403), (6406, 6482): 0.094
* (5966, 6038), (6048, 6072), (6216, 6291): -0.082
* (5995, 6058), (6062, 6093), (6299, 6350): -0.036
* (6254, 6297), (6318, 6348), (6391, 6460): -0.059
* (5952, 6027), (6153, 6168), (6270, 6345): 0.140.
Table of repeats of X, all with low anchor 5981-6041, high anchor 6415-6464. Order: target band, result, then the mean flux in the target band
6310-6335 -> 1.0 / 2.28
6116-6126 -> 0.6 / 2.14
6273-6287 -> 1.2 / 2.15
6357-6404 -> 2.9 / 2.26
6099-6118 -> 0.1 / 2.26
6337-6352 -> -0.2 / 2.43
